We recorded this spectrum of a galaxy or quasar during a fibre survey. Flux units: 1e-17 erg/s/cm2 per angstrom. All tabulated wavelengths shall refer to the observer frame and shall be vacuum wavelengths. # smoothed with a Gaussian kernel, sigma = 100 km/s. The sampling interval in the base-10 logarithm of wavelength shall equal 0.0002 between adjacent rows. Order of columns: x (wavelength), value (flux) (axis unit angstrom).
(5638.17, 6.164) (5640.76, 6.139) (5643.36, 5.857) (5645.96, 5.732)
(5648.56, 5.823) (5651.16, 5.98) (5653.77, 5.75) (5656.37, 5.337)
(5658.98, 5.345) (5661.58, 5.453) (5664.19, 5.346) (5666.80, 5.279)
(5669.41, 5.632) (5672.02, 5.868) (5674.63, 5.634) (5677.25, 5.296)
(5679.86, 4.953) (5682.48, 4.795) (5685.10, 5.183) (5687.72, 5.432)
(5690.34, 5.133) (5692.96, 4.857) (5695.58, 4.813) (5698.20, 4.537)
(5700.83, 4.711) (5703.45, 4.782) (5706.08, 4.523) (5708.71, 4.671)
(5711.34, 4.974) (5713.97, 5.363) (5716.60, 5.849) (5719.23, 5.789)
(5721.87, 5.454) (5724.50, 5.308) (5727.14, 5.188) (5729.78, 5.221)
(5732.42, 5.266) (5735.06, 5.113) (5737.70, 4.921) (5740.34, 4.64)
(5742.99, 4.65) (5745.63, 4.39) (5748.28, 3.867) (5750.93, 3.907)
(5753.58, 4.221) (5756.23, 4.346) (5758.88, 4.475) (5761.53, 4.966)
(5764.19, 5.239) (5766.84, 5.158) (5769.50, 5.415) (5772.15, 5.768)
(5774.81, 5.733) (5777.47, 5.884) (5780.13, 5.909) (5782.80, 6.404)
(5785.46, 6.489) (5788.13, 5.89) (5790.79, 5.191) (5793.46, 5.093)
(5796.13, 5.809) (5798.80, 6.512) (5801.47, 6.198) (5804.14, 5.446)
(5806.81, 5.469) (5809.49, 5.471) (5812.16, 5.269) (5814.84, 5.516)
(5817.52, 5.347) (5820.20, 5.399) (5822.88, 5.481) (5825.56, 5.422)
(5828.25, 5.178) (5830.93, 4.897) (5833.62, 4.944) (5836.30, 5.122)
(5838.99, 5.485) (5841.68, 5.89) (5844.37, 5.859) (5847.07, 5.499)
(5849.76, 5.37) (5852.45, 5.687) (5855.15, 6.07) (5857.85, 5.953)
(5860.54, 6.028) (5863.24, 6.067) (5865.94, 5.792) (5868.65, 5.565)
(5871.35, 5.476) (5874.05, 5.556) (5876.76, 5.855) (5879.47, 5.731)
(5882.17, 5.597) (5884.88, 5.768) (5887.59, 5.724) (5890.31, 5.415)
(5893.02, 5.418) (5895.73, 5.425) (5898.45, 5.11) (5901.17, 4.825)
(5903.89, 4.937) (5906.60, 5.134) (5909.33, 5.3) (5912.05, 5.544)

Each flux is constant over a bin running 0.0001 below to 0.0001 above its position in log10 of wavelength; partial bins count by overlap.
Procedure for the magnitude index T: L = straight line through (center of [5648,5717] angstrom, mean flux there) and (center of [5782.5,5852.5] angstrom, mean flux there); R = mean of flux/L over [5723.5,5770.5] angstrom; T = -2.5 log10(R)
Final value 0.13 mag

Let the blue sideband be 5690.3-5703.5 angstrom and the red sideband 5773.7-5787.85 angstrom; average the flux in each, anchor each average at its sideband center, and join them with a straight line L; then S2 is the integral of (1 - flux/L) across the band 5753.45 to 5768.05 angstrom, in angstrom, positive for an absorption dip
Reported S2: 2.5 angstrom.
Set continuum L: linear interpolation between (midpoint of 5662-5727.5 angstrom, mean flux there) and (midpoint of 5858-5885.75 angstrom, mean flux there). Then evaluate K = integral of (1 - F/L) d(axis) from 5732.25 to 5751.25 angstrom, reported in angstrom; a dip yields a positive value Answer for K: 2.6 angstrom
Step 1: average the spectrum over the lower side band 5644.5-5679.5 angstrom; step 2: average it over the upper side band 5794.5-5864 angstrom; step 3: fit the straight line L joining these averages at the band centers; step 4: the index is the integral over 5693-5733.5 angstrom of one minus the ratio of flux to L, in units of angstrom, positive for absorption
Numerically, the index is 3.5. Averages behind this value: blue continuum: 5.56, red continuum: 5.59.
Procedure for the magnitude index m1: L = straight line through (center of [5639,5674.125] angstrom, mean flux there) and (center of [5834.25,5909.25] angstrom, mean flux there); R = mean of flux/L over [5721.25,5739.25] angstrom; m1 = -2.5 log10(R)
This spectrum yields 0.09 mag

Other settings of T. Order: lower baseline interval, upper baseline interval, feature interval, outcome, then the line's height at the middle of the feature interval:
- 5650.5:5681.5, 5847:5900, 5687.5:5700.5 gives 0.13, 5.5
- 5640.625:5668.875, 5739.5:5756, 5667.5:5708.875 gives 0.02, 5.13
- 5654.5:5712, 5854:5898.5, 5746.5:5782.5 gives 0.07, 5.36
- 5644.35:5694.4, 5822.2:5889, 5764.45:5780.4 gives -0.02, 5.52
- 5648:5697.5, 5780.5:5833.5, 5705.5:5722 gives 0.04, 5.42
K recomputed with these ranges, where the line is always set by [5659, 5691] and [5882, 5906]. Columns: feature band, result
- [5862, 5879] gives -1.20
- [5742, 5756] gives 2.97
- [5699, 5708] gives 1.14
